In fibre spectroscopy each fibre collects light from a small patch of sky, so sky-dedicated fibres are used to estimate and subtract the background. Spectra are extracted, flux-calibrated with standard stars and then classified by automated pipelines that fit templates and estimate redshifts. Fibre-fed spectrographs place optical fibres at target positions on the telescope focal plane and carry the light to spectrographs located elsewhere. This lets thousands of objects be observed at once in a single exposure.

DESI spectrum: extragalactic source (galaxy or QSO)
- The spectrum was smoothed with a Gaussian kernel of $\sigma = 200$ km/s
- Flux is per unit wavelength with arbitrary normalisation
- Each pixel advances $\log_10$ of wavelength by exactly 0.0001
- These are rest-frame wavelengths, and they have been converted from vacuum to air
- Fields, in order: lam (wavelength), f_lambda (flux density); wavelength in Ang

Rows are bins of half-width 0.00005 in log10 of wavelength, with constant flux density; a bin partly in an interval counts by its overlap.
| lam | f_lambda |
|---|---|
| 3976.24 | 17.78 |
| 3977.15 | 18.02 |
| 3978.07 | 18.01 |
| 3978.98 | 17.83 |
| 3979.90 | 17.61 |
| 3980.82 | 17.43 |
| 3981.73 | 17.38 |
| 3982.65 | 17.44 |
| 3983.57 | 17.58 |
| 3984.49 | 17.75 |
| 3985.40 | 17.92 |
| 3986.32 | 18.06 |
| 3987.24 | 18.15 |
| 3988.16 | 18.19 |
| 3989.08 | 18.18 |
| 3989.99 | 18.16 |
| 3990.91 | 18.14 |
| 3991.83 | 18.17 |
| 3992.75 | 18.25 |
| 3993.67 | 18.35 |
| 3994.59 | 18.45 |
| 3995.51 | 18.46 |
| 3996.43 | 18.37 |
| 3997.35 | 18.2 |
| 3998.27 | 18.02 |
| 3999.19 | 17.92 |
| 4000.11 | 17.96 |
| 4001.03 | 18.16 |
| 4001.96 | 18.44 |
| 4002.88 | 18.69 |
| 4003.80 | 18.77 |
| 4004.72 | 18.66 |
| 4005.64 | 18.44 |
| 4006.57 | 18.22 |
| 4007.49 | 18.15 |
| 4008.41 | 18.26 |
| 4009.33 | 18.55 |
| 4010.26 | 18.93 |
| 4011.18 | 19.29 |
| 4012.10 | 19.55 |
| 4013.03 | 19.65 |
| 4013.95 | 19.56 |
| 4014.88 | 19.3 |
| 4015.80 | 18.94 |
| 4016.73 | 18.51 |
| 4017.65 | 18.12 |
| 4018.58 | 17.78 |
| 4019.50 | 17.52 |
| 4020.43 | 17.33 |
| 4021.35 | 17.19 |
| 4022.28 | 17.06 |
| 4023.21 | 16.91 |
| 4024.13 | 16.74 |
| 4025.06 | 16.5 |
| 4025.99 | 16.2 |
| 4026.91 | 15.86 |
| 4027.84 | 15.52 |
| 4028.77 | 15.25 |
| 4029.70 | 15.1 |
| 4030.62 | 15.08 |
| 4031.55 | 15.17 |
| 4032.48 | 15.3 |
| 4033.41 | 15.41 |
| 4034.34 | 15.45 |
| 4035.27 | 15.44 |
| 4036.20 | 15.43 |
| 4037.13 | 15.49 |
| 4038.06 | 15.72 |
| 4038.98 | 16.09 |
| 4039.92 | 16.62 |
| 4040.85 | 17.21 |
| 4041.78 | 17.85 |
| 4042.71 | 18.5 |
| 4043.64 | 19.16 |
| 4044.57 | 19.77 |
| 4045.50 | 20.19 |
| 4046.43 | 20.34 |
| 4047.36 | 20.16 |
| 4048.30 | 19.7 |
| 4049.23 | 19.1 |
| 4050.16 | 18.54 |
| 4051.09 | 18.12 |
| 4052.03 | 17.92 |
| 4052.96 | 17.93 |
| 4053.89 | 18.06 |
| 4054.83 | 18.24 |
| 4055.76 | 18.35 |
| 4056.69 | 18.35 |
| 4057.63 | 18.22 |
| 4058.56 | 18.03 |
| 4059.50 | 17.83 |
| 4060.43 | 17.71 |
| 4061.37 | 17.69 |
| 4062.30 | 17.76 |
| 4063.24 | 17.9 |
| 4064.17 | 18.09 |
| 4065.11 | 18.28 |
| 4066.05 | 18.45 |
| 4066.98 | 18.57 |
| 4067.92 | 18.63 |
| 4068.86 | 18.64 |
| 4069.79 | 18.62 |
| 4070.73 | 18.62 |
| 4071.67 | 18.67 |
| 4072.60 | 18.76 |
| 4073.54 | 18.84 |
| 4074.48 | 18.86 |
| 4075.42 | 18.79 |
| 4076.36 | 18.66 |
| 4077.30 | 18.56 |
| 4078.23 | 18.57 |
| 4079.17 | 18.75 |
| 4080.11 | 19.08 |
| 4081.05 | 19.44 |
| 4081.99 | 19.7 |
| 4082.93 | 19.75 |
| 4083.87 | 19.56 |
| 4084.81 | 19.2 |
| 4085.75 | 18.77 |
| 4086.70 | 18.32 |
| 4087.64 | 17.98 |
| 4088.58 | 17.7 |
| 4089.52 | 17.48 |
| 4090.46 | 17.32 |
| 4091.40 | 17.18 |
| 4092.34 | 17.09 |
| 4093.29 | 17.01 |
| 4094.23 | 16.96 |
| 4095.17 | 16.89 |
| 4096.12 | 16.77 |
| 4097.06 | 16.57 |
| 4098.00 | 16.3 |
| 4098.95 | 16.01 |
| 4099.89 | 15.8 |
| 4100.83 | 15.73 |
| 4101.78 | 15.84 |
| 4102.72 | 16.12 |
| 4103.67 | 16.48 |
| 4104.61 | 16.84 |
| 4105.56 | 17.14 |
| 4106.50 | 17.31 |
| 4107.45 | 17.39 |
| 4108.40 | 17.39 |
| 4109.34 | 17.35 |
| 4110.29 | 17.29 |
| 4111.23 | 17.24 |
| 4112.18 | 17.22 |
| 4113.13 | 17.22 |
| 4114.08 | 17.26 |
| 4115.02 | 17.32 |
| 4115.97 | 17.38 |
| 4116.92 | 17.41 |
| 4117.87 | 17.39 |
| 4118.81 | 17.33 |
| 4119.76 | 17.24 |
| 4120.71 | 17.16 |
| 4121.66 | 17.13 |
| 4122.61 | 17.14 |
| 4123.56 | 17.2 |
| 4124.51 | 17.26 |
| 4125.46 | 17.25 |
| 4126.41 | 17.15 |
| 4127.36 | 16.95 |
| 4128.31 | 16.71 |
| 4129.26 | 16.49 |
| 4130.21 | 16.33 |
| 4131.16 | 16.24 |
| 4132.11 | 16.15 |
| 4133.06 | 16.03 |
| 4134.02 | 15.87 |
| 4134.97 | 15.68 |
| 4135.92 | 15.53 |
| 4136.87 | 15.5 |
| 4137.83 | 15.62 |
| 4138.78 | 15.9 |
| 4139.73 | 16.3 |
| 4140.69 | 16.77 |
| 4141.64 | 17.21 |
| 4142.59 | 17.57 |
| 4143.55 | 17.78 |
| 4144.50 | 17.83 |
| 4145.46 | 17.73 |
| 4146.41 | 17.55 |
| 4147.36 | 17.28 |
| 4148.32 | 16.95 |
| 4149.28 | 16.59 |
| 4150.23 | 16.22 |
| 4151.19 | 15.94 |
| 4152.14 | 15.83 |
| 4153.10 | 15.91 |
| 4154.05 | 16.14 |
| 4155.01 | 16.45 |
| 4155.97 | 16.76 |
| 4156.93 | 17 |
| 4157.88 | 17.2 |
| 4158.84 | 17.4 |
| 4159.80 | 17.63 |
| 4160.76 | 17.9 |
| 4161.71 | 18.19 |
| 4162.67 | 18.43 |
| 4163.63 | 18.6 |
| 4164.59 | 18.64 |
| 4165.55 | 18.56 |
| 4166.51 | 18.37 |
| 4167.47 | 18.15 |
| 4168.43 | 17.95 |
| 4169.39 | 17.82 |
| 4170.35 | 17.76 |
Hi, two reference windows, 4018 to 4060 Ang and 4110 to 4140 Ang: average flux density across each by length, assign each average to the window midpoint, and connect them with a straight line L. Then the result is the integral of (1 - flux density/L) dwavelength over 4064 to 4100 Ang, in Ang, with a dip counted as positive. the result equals -2.40 Ang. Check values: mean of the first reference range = 17.3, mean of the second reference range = 16.7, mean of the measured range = 18.2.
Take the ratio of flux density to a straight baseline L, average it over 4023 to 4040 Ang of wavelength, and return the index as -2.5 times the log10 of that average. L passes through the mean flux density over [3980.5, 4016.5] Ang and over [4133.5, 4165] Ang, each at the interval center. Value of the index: 0.150 mag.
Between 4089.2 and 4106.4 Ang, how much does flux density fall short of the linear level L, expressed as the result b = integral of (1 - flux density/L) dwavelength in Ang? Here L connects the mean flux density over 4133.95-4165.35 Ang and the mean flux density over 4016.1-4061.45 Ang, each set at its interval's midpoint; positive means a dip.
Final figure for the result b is 0.5 Ang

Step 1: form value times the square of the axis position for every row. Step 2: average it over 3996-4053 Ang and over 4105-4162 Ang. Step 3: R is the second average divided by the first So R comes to 1.01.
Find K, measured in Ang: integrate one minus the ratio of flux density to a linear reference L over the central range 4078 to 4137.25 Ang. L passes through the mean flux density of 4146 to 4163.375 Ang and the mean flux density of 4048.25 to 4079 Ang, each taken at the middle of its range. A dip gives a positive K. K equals 1.7 Ang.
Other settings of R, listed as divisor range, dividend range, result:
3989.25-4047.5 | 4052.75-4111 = 1.04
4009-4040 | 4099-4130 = 1.05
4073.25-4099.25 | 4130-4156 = 0.94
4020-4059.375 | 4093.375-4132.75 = 1.01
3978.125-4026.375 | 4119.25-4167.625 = 1.00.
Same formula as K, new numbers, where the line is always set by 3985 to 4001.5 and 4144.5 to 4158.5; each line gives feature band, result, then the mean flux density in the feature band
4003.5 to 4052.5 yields 0.7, 17.6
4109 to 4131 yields -0.2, 17.1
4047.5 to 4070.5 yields -1.0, 18.3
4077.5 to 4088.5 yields -1.0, 19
